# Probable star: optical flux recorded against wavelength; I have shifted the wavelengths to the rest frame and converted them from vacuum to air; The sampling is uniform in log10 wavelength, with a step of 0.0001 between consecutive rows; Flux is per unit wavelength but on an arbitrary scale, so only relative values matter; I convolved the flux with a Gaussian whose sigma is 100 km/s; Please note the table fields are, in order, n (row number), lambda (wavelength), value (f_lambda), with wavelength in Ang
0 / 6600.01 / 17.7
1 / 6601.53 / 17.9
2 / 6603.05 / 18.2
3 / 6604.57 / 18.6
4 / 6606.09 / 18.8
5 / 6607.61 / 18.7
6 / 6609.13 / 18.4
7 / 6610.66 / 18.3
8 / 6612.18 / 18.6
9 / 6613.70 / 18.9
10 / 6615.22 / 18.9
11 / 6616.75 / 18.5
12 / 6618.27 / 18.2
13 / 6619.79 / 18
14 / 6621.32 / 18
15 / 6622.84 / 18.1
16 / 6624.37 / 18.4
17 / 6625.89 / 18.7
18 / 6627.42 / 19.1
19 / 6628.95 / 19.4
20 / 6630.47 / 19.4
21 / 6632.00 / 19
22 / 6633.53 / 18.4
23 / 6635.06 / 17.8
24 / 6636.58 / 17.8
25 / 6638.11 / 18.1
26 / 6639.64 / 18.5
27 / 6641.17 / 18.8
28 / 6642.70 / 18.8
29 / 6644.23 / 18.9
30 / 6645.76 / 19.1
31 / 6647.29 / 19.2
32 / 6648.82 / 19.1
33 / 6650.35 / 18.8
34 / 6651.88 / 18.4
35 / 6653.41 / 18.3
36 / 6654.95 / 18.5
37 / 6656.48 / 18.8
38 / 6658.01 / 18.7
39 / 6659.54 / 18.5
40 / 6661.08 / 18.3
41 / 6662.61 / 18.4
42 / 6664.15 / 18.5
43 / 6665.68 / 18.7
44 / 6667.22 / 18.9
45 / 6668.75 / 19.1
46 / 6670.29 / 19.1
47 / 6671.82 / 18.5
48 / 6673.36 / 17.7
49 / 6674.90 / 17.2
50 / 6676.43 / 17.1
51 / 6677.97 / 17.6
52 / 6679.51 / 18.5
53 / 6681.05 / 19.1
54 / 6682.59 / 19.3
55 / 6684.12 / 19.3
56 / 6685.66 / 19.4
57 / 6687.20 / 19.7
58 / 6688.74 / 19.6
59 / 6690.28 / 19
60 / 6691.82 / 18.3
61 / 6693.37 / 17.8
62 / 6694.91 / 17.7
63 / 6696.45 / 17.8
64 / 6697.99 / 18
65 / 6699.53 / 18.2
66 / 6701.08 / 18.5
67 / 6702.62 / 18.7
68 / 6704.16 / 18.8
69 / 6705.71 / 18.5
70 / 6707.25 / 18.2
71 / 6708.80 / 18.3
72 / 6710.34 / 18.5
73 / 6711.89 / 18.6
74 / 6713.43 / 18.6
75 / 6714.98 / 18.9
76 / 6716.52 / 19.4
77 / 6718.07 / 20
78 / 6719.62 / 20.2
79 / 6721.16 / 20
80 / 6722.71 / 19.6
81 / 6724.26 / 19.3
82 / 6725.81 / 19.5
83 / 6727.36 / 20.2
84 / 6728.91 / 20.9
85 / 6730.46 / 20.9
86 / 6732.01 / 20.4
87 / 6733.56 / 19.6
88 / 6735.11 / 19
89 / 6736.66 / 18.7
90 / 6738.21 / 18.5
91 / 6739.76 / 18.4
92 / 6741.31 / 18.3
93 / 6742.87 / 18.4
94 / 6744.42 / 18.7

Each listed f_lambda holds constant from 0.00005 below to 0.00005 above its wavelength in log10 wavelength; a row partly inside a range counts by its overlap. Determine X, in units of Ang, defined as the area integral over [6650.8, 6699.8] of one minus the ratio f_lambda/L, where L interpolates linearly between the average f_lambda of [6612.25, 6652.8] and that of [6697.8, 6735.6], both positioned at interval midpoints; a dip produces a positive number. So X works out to 1.14 Ang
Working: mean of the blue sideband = 18.6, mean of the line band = 18.5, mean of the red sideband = 19.3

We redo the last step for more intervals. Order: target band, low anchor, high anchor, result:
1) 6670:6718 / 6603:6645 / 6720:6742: 1.68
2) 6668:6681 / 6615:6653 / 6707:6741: 0.54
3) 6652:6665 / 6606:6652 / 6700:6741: 0.22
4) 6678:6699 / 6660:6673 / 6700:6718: -0.02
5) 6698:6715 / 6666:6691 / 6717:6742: 0.62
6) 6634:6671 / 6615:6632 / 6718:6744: 0.44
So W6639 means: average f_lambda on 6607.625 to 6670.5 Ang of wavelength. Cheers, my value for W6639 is 18.6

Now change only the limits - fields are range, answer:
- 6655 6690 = 18.6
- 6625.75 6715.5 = 18.6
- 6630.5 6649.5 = 18.6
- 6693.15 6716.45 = 18.4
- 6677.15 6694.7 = 18.8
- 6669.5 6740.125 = 18.9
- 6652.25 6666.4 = 18.5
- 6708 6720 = 19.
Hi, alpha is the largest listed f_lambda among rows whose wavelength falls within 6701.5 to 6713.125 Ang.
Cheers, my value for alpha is 18.8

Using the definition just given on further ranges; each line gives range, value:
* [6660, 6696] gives 19.7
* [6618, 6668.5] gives 19.4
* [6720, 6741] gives 20.9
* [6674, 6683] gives 19.3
